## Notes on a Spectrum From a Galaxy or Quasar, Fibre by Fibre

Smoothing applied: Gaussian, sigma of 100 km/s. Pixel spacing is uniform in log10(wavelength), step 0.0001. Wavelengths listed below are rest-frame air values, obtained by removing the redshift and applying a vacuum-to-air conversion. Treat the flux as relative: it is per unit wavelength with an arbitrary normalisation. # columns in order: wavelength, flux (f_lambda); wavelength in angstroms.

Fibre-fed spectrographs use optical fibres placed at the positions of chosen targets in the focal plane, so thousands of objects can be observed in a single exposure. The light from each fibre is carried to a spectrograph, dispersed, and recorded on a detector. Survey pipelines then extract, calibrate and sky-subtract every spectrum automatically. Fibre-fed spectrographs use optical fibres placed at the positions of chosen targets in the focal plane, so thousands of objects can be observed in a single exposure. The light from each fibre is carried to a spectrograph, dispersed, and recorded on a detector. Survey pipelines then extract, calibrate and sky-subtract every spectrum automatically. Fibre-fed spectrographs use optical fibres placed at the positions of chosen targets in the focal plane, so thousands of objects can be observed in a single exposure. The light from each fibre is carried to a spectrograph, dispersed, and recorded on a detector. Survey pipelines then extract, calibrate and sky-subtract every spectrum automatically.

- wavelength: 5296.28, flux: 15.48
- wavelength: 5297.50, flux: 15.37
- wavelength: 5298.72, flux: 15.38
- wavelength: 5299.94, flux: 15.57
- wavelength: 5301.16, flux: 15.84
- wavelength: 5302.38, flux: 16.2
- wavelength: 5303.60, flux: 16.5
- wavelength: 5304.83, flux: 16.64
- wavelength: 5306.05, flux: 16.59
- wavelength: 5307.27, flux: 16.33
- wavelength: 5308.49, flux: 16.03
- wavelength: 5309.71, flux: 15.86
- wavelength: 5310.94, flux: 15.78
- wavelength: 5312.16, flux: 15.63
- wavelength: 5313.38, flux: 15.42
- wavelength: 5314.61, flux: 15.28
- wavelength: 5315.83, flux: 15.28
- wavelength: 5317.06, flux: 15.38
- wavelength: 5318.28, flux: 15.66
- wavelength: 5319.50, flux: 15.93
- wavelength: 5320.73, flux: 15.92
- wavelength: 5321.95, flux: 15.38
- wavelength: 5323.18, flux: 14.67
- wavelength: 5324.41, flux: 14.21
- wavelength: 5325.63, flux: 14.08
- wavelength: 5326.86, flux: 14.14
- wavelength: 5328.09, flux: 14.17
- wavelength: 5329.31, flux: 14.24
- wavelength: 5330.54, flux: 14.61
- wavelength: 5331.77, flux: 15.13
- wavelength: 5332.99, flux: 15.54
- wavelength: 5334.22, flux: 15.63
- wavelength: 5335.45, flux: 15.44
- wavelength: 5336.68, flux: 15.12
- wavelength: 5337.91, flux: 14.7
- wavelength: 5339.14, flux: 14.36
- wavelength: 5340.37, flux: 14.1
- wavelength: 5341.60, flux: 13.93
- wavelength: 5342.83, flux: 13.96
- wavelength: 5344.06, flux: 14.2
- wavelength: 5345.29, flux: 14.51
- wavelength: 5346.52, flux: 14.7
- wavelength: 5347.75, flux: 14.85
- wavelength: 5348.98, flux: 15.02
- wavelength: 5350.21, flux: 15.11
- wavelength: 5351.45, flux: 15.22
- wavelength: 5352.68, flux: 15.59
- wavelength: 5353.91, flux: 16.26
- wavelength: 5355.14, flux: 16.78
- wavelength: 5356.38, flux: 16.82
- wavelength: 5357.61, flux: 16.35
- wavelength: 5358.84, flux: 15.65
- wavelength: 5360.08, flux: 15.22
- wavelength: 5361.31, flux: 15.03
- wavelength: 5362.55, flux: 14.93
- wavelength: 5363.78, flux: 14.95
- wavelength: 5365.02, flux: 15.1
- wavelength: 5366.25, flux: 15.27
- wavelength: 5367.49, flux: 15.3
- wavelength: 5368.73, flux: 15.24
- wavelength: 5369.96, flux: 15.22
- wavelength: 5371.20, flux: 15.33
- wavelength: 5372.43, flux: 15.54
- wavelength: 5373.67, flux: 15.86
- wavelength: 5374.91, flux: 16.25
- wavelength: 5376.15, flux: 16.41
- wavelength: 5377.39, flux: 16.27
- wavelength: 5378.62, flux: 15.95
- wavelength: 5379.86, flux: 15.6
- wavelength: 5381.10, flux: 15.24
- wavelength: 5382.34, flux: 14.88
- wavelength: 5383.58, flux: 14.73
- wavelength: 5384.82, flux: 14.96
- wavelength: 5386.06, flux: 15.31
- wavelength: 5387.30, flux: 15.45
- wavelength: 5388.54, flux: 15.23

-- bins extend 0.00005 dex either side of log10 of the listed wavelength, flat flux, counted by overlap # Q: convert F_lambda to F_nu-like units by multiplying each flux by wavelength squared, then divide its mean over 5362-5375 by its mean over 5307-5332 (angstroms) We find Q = 1.03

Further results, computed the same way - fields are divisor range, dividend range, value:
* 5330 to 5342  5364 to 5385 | 1.06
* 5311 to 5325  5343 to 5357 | 1.01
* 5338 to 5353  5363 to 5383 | 1.07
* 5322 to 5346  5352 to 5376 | 1.08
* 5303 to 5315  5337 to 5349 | 0.91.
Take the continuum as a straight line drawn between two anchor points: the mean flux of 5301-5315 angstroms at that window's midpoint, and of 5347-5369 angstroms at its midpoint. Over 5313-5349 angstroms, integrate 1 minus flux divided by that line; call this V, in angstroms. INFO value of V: 2.1 angstroms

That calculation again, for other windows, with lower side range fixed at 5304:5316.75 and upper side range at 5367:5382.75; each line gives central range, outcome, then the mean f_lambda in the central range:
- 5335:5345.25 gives 0.8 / 14.5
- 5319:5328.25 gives 0.6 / 14.8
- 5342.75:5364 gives 0.5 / 15.3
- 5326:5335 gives 0.6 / 14.8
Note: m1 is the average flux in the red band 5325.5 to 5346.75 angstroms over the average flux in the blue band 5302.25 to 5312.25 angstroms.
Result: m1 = 0.9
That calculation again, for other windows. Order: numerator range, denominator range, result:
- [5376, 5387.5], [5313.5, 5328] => 1.03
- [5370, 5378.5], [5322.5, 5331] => 1.11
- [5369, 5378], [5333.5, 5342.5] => 1.07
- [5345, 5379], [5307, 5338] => 1.02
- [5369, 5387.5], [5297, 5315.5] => 0.98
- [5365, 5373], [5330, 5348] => 1.04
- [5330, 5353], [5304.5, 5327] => 0.96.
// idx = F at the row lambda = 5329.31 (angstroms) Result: 14.24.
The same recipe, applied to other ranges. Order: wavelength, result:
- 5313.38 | 15.42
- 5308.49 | 16.03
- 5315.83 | 15.28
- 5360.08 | 15.22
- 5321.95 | 15.38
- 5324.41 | 14.21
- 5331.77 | 15.13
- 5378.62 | 15.95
